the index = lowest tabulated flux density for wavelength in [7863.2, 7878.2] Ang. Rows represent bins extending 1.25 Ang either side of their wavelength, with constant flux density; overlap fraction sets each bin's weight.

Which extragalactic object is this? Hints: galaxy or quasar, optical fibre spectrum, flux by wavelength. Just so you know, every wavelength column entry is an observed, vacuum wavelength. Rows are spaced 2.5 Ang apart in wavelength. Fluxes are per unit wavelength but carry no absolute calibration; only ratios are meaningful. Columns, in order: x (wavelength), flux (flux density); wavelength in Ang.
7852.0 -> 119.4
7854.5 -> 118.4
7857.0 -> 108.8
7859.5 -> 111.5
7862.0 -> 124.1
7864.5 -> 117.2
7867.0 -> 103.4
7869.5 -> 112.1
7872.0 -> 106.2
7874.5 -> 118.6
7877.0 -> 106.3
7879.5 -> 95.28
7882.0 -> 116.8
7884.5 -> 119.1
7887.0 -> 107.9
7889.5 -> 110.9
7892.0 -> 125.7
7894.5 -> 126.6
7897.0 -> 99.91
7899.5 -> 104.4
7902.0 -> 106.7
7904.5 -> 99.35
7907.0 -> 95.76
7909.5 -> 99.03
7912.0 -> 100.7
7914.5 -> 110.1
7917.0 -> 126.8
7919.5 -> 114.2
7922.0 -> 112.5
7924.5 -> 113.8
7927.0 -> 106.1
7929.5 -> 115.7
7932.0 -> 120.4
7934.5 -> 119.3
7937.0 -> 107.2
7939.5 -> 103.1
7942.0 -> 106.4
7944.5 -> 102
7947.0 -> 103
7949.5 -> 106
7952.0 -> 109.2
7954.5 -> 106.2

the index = 103.4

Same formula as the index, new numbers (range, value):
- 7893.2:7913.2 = 95.76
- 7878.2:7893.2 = 95.28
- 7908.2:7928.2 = 99.03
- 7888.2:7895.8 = 110.9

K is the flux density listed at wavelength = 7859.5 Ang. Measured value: 111.5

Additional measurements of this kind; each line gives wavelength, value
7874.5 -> 118.6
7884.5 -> 119.1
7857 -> 108.8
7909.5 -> 99.03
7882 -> 116.8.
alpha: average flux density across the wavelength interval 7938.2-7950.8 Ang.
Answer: 104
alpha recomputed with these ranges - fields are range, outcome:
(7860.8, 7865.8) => 120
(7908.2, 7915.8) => 103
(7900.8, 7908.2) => 101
